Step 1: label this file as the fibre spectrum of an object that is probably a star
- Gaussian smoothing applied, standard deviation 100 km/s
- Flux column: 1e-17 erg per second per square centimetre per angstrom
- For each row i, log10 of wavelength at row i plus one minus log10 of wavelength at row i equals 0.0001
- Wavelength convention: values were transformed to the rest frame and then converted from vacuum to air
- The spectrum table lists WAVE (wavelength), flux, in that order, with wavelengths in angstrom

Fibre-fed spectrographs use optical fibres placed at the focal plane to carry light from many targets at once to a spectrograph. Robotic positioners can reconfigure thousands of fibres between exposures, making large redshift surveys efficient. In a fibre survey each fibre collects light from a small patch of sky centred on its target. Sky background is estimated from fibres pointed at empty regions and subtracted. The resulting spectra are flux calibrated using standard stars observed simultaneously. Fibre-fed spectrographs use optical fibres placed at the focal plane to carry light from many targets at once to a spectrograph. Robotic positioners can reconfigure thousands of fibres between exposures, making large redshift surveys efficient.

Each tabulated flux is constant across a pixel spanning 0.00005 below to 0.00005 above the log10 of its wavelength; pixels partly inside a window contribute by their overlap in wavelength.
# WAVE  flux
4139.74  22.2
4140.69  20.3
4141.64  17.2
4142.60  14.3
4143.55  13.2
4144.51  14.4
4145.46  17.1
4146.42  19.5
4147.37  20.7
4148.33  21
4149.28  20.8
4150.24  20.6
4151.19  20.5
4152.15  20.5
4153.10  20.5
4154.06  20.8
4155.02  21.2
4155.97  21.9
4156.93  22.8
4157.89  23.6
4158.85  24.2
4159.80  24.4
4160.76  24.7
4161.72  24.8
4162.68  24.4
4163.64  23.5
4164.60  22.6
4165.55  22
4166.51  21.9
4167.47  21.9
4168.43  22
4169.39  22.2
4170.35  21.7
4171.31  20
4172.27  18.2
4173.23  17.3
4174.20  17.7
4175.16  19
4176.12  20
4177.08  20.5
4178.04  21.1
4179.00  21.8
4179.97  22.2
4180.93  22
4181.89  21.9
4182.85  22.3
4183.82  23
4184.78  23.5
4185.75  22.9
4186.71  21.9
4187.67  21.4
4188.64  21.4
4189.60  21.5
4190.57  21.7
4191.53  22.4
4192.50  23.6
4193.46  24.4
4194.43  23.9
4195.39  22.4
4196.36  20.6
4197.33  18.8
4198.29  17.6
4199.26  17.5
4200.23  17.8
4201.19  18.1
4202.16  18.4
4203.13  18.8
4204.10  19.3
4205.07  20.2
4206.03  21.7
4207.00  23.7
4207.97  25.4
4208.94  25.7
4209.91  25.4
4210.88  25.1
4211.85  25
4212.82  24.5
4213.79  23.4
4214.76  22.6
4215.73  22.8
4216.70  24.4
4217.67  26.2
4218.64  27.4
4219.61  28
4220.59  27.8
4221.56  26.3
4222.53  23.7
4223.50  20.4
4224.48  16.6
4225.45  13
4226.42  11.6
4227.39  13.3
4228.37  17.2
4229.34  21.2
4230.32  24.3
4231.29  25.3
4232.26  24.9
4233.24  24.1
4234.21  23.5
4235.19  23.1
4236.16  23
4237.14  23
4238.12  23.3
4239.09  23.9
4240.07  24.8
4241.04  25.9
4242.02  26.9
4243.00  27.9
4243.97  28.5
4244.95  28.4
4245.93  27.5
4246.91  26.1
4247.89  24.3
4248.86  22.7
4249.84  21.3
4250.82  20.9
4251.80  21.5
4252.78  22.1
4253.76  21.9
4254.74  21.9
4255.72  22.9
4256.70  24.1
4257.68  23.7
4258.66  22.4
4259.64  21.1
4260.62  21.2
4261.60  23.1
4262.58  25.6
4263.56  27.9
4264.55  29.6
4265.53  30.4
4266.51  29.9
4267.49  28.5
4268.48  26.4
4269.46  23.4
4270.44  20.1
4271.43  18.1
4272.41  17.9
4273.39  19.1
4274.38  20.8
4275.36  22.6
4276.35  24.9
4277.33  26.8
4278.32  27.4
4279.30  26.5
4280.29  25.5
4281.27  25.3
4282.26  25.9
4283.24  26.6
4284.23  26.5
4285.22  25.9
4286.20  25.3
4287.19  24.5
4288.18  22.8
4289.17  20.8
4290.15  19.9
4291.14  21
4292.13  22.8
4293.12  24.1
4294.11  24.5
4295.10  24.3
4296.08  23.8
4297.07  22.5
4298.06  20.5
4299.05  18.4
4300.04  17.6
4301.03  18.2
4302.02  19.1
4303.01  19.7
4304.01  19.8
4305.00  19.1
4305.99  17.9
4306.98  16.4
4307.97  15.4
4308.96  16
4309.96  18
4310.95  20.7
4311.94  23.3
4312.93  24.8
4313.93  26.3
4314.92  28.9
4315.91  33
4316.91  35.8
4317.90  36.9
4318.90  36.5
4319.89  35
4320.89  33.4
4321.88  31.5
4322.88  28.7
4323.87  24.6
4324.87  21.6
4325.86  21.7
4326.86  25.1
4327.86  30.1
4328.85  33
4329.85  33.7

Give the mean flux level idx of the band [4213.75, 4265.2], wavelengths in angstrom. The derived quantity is 23.4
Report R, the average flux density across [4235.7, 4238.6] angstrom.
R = 23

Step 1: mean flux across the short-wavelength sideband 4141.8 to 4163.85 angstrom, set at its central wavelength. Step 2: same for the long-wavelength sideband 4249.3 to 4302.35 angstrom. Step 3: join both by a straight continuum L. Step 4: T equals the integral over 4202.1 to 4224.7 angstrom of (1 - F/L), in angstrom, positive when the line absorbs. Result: -1.63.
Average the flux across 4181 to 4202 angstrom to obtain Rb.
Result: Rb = 21.3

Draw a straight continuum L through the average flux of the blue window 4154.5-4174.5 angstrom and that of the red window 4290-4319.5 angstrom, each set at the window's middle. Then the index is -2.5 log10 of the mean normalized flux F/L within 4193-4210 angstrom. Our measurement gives 0.07 mag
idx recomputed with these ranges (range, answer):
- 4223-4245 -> 22.2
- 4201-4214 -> 22.6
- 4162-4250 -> 22.4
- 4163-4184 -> 21.1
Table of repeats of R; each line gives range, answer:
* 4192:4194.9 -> 23.9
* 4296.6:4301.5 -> 19.4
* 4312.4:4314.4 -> 25.5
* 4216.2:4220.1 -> 26.5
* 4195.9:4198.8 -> 19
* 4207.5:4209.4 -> 25.5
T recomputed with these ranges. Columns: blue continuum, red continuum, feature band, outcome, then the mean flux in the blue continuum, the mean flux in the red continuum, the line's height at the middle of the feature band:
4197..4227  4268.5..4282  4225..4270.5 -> -2.1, 21.8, 23.1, 22.6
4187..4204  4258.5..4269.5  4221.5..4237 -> 1.8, 20.6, 26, 23.3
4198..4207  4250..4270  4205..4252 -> -4.5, 19.1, 24.4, 21.5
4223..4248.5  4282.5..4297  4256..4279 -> -0.8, 22.8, 23.8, 23.4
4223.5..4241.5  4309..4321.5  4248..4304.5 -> 4.4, 21.2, 28.9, 25.3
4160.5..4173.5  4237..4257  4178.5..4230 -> 2.8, 22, 24.3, 23.1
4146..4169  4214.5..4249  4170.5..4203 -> 2.7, 22.1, 23.5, 22.7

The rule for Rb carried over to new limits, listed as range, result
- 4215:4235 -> 22.1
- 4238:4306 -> 23.6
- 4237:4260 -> 24.1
